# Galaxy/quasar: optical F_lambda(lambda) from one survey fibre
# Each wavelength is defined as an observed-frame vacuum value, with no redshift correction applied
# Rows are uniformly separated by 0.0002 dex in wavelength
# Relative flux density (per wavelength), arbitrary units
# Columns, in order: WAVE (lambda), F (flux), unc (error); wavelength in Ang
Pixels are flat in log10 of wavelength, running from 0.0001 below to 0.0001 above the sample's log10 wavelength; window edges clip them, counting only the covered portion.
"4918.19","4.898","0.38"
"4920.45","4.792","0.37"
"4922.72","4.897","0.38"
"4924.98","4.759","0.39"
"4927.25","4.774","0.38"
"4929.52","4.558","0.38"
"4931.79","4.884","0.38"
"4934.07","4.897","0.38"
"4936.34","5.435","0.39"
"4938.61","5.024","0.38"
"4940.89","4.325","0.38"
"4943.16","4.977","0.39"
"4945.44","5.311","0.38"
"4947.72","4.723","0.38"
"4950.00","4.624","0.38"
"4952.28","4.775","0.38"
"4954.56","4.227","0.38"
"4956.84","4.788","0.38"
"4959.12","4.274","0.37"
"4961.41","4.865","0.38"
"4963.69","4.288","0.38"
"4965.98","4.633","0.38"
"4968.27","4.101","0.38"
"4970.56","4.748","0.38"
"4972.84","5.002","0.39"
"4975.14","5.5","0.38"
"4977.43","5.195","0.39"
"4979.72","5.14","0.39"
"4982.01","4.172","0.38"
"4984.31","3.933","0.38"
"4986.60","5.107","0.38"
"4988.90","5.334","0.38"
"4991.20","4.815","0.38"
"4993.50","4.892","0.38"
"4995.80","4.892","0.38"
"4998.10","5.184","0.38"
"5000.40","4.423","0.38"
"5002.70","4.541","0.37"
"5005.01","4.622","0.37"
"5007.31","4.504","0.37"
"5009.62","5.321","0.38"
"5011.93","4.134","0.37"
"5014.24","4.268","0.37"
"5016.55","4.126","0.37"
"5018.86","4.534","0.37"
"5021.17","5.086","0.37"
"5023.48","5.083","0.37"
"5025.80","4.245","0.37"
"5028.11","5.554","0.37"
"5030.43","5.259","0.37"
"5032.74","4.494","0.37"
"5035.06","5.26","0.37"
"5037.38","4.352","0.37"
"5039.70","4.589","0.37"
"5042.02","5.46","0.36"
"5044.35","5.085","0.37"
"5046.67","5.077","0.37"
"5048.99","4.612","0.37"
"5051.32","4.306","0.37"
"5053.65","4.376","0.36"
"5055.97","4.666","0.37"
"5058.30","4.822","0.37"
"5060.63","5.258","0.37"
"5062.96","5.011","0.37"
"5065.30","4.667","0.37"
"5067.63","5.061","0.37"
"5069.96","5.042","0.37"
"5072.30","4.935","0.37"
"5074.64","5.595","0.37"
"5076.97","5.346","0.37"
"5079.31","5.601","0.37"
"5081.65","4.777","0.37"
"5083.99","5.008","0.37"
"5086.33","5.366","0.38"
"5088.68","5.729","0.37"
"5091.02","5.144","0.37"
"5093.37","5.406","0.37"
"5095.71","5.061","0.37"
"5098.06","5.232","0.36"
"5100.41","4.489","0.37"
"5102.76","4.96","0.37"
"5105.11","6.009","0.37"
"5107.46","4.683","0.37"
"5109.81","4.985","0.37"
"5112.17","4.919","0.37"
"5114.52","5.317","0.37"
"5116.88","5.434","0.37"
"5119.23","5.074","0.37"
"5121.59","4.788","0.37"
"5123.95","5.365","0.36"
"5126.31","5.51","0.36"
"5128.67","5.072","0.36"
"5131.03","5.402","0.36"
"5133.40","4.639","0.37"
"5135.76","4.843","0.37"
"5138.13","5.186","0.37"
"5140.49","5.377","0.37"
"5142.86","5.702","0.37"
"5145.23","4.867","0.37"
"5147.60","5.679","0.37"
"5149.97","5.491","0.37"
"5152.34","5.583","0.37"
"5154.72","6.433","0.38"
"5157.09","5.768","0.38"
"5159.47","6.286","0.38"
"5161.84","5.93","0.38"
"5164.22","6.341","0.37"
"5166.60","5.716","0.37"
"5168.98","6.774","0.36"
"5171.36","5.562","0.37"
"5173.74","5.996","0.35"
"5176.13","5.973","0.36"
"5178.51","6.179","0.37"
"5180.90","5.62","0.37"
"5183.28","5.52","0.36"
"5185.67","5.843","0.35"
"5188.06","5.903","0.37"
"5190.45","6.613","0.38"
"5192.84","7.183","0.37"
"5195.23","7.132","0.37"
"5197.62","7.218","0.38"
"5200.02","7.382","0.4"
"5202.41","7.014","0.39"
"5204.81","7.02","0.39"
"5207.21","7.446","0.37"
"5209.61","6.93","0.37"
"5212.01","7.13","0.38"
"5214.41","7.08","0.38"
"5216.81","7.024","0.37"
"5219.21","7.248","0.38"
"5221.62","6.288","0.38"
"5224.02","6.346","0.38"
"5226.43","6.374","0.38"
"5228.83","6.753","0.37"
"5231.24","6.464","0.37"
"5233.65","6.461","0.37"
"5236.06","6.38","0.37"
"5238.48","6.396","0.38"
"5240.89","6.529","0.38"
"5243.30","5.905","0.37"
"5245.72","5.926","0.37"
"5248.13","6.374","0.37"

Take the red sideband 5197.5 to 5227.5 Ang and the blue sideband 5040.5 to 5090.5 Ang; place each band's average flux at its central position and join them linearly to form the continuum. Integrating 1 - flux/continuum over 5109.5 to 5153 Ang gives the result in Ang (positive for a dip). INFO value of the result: 4.9 Ang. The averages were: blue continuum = 5.04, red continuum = 6.95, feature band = 5.22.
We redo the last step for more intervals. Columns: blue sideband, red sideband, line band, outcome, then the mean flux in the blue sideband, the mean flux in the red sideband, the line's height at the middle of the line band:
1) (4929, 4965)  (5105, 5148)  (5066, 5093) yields -0.9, 4.75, 5.17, 5.06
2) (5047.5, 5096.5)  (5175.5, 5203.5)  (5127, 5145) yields 2.0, 5.04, 6.48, 5.82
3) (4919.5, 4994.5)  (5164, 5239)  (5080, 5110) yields 3.2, 4.78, 6.55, 5.78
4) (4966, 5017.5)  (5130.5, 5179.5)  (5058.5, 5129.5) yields 2.4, 4.73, 5.7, 5.34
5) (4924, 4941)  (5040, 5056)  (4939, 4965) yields 1.0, 4.86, 4.8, 4.85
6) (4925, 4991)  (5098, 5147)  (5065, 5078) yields -0.3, 4.77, 5.14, 5.03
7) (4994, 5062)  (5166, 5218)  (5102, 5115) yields 1.2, 4.77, 6.57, 5.65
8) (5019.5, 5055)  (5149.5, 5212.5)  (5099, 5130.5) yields 3.0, 4.85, 6.37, 5.67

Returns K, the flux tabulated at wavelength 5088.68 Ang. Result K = 5.729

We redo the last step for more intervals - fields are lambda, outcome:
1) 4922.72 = 4.897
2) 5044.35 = 5.085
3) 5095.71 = 5.061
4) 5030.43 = 5.259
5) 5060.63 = 5.258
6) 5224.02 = 6.346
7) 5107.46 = 4.683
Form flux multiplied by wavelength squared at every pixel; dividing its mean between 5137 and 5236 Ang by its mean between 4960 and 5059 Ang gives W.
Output 1.4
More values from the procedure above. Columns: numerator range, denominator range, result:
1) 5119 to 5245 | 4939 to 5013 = 1.41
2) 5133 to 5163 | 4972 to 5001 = 1.21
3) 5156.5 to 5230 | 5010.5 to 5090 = 1.40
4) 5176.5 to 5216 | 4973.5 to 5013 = 1.51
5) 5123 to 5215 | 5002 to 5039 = 1.37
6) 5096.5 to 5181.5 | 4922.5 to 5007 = 1.23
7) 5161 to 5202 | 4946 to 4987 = 1.47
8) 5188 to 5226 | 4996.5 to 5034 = 1.59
